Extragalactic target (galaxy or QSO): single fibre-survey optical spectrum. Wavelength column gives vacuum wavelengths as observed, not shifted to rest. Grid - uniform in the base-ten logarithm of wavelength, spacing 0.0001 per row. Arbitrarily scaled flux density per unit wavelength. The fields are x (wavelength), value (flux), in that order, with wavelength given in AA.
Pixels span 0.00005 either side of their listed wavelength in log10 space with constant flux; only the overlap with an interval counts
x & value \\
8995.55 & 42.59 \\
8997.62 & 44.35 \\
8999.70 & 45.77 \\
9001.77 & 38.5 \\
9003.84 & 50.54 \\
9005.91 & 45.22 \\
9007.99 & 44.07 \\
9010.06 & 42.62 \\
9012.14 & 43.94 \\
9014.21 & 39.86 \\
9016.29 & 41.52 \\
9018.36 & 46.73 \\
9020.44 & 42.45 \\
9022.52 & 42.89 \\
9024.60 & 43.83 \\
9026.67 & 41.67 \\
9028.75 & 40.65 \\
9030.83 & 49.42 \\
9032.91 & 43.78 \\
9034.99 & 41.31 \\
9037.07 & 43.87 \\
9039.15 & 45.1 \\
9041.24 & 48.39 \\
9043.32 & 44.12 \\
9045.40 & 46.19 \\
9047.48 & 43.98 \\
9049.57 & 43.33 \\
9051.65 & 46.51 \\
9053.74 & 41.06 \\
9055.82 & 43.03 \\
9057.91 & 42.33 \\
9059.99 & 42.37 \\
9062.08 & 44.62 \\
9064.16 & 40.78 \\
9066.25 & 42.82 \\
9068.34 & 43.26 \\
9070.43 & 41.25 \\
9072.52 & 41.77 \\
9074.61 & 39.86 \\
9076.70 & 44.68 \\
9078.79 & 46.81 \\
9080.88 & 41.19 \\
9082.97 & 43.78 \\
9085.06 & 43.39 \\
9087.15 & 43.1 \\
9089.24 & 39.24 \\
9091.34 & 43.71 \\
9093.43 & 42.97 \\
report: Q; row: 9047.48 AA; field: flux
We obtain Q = 43.98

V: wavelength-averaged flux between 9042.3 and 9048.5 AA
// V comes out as 44.8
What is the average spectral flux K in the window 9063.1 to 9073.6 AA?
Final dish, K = 42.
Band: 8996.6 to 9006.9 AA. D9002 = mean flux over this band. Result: 44.9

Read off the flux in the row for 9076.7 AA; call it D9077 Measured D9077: 44.68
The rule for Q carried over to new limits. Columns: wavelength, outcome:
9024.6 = 43.83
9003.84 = 50.54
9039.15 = 45.1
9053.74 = 41.06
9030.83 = 49.42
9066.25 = 42.82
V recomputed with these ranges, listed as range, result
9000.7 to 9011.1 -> 44.2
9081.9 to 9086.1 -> 43.6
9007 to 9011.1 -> 43.4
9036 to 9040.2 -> 44.4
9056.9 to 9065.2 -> 42.6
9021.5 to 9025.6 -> 43.3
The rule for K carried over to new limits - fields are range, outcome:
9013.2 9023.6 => 42.7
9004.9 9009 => 44.6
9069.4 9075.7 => 41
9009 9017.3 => 42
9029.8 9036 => 44.8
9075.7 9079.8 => 45.8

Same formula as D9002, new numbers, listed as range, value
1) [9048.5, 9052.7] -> 44.8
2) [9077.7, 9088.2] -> 43.7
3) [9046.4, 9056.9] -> 43.6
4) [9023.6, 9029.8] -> 42.1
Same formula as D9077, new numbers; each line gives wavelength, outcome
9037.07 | 43.87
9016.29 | 41.52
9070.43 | 41.25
